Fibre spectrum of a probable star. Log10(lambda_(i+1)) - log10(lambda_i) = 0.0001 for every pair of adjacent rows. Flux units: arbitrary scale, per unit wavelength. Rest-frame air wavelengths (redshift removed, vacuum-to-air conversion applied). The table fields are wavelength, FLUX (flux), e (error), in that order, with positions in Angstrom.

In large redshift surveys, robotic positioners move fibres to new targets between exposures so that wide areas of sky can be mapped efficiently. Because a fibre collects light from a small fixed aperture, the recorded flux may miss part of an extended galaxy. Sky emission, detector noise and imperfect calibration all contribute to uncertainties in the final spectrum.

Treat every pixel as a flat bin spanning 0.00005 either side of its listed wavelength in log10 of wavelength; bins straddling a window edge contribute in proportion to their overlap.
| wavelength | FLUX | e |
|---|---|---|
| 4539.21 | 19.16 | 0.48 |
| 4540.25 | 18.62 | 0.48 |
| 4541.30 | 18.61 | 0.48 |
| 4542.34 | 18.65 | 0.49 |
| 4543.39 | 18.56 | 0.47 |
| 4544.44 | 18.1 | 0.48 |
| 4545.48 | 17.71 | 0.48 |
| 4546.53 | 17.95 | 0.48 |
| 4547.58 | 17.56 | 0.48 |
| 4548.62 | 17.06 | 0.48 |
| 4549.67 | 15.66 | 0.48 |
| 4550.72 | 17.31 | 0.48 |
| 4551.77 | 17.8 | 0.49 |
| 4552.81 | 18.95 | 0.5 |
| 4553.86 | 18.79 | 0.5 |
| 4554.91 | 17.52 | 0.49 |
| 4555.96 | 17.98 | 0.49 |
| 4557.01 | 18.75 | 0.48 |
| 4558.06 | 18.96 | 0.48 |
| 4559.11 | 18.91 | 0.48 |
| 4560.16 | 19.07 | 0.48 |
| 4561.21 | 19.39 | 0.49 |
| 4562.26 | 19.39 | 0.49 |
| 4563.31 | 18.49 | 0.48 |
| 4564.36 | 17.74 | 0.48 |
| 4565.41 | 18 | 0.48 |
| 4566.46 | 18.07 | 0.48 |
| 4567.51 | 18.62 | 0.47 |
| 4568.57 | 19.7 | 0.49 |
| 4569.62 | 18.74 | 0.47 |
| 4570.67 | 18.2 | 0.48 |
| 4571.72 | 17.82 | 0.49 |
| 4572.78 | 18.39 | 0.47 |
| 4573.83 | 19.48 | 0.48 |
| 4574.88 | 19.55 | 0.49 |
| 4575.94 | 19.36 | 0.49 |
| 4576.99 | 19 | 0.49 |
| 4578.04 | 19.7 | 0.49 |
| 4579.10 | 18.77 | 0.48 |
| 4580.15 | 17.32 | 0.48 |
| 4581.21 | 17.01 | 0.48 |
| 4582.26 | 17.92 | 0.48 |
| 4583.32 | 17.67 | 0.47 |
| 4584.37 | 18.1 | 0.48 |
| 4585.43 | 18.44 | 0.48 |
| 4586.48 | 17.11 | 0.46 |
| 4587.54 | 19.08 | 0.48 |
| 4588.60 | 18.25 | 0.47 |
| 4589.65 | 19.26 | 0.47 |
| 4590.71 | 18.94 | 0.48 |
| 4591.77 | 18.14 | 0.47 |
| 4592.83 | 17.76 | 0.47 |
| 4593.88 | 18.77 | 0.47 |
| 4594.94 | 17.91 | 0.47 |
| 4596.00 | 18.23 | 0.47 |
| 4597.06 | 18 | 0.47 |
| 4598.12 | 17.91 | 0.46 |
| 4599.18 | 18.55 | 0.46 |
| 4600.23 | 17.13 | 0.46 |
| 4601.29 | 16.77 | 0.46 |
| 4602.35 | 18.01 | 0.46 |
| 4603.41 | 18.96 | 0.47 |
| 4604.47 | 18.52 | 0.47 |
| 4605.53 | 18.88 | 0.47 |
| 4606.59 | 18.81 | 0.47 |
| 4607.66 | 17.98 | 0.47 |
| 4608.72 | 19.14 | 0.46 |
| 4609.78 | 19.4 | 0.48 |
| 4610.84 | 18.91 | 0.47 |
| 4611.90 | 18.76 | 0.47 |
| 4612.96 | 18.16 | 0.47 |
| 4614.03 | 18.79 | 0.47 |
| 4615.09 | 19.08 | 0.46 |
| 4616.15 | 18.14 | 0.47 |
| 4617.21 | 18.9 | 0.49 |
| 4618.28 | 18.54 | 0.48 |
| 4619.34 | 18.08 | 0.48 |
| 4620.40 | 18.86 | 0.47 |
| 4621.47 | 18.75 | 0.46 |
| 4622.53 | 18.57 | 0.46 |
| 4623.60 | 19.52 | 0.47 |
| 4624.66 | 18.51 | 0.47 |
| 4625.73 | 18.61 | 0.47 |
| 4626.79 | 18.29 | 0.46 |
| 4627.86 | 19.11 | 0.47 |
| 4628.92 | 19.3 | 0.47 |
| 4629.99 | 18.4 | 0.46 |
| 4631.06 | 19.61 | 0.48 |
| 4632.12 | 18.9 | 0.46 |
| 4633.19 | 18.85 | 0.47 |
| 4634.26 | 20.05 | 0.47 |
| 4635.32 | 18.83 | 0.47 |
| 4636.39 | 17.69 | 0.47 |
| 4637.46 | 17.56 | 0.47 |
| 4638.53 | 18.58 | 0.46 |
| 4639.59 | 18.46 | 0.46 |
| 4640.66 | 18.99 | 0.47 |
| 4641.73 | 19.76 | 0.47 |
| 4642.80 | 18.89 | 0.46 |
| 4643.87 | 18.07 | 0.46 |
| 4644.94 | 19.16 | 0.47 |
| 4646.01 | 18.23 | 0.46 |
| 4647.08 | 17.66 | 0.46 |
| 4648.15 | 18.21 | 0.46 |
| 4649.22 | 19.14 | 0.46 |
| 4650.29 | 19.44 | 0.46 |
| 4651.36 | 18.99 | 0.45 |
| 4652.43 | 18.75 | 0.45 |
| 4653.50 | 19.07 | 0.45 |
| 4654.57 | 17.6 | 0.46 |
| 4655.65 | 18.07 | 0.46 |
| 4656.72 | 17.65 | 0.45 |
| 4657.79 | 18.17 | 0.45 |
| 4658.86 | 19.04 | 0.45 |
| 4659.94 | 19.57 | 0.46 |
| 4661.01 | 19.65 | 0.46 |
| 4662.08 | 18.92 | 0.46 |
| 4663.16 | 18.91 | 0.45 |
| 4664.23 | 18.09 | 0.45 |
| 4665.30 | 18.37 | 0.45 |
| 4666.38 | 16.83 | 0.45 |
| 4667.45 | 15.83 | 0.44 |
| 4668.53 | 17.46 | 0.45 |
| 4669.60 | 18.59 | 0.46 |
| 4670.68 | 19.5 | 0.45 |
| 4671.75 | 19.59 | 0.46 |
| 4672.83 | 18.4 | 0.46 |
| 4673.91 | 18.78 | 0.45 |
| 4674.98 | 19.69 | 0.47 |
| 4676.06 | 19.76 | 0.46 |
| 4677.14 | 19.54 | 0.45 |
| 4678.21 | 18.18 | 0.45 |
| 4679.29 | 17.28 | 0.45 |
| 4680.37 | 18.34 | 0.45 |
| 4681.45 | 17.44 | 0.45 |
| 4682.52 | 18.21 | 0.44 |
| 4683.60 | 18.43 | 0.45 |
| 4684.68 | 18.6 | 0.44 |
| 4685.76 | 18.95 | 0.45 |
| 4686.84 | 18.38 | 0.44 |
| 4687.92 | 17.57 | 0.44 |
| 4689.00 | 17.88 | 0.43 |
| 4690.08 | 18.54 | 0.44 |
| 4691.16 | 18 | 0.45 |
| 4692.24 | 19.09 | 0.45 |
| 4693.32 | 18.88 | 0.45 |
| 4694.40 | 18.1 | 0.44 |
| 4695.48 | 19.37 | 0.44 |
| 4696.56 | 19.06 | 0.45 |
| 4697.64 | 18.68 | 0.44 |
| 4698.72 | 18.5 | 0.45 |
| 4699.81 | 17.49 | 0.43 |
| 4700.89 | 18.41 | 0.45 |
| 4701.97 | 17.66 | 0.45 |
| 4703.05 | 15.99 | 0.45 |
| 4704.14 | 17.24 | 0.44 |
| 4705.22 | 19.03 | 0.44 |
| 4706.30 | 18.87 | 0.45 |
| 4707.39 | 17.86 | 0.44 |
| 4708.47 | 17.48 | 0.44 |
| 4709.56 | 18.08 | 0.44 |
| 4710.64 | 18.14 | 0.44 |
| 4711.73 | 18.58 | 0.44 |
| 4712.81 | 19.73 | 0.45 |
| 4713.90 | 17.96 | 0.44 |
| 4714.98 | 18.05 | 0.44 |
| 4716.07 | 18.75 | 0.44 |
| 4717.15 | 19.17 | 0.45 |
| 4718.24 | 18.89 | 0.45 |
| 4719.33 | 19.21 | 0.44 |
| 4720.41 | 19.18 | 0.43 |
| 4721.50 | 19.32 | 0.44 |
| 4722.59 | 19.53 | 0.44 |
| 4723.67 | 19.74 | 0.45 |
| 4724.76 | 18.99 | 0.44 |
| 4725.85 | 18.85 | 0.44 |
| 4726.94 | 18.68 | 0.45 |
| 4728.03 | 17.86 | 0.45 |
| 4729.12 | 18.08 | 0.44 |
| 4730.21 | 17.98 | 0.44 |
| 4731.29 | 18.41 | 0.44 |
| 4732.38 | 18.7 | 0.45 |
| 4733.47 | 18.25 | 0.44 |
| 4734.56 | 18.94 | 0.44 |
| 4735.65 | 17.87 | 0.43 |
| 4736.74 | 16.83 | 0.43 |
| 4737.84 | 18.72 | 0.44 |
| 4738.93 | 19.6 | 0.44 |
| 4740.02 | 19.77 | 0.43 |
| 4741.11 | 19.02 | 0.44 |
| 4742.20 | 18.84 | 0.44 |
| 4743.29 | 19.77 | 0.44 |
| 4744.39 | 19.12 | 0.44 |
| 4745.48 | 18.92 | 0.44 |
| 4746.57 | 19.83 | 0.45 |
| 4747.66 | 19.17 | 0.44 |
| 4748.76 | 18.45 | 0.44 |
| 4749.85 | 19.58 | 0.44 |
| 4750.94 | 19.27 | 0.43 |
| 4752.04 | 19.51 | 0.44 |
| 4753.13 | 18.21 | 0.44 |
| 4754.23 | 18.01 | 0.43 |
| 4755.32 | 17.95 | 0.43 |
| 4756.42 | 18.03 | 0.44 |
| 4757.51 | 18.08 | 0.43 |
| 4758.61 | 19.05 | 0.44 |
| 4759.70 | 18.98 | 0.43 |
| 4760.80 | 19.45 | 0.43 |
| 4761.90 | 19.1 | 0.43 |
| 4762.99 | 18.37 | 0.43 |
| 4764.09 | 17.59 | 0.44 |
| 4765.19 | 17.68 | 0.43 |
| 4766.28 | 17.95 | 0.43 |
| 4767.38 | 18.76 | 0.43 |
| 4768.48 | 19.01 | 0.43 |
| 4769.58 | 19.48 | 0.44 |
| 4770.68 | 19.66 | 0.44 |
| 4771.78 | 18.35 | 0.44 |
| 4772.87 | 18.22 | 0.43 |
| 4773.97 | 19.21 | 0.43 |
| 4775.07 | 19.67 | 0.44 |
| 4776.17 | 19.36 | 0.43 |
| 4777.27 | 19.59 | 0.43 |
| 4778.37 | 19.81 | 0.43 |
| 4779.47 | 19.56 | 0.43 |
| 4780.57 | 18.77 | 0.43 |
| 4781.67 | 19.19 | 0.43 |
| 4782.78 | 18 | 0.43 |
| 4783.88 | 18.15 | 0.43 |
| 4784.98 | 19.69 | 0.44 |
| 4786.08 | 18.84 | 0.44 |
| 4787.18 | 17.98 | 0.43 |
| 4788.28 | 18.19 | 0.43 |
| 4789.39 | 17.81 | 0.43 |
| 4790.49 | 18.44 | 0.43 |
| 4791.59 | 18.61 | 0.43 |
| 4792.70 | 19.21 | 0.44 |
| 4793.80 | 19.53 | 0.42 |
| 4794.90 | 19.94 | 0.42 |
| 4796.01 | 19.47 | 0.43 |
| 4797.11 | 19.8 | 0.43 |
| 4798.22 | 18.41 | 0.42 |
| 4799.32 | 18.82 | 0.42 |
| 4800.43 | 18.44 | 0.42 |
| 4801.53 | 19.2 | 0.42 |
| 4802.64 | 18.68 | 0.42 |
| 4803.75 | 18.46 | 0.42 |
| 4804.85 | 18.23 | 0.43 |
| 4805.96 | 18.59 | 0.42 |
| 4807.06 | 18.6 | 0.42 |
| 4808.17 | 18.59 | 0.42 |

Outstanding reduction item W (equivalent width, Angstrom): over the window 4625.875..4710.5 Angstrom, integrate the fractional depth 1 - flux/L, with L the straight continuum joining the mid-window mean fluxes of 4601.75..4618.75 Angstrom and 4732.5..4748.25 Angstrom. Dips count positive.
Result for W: 1.3 Angstrom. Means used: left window 18.7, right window 18.9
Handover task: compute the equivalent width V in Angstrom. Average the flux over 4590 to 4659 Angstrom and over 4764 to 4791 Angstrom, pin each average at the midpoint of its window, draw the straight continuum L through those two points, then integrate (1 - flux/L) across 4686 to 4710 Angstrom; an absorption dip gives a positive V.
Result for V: 0.6 Angstrom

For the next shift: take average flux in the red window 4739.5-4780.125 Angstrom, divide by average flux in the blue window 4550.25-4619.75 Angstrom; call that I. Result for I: 1.03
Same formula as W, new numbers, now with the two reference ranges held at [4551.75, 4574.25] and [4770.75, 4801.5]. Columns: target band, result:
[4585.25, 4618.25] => 0.43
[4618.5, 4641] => -0.04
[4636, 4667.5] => 0.42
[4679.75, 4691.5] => 0.36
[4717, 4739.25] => 0.20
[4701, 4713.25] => 0.50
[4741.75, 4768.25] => 0.22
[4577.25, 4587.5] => 0.30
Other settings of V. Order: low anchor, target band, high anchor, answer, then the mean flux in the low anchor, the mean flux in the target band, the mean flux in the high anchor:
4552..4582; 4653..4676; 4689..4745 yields 0.1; 18.6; 18.5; 18.6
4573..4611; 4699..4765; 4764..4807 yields 0.4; 18.4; 18.6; 18.8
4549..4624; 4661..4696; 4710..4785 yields 0.4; 18.4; 18.4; 18.8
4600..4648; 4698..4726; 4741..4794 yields 0.4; 18.6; 18.5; 18.8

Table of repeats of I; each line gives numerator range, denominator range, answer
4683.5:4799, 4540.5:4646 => 1.01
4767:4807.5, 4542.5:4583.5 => 1.03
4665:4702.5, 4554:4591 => 0.99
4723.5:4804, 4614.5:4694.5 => 1.01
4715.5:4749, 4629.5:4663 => 1.01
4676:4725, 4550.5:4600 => 1.00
